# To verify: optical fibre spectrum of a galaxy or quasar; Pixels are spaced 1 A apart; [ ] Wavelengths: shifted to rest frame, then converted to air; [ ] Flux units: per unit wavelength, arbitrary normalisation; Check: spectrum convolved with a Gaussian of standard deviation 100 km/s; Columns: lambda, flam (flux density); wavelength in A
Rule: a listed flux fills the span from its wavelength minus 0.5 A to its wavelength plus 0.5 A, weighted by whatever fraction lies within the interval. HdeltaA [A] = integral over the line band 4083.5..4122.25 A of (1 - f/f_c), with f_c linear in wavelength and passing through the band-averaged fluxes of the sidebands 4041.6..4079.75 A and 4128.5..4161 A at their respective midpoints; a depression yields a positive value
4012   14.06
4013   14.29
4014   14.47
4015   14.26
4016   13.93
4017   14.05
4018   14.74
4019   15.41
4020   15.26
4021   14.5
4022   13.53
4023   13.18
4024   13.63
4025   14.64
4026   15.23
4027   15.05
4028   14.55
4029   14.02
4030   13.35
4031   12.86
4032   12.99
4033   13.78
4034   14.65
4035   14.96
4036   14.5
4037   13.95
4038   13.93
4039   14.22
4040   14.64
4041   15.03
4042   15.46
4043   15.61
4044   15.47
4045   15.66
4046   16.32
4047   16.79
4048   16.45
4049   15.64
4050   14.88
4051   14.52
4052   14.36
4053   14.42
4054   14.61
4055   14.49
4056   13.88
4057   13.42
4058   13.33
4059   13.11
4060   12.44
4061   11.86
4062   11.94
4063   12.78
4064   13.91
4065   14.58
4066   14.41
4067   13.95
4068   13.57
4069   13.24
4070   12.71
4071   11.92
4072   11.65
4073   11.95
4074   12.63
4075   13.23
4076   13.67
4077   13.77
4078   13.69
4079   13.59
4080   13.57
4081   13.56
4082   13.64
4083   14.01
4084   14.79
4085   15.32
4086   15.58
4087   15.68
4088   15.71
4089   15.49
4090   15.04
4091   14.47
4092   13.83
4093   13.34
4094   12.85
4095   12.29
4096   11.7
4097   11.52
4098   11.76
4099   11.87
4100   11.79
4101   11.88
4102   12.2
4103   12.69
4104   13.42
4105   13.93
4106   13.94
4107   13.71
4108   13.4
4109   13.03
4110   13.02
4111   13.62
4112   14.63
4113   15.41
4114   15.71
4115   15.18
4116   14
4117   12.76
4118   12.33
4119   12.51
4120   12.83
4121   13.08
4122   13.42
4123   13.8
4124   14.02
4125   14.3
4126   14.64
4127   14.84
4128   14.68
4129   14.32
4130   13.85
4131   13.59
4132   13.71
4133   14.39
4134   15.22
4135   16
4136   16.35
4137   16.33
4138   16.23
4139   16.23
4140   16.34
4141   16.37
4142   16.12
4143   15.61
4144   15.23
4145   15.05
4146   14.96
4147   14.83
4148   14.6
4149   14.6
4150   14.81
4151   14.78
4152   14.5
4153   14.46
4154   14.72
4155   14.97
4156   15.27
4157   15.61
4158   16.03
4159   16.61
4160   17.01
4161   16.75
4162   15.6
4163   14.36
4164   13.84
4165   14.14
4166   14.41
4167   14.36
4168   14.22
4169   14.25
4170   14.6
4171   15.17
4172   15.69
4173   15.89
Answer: 2.7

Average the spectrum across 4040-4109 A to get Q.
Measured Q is 13.8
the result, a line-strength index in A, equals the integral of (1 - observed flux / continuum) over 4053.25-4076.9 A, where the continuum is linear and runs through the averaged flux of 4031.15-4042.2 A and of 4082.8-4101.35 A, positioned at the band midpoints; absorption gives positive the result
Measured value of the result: 1.3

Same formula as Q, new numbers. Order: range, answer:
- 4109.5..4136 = 14.1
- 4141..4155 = 15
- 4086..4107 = 13.3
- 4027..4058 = 14.6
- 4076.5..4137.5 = 13.9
